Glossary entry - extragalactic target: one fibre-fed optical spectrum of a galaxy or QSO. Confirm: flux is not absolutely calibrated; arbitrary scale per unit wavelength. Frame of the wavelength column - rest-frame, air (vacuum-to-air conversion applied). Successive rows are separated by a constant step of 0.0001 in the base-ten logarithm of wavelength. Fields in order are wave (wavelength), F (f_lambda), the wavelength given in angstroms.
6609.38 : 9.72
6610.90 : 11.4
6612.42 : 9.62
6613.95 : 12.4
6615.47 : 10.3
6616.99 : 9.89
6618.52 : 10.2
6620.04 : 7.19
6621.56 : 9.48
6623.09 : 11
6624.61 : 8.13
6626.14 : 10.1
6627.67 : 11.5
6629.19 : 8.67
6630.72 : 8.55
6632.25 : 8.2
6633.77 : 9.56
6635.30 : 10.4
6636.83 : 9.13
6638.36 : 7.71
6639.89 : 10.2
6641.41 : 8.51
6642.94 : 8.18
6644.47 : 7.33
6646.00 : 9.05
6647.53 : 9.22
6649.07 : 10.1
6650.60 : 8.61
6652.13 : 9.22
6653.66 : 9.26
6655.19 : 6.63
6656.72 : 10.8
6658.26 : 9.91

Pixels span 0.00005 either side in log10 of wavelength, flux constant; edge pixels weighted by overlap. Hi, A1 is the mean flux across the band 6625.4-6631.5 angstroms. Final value 9.69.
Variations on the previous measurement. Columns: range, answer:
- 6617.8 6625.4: 9.2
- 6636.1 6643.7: 8.75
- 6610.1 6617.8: 10.7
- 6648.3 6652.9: 9.31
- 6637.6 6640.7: 8.97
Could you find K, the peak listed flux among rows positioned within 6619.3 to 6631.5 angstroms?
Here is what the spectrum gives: 11.5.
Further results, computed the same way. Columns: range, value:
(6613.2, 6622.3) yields 12.4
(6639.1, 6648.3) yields 10.2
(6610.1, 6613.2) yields 11.4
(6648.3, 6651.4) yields 10.1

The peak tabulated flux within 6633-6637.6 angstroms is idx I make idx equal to 10.4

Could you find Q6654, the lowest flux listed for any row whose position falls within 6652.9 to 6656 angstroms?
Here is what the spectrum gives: 6.63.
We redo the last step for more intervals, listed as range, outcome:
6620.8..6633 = 8.13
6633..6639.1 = 7.71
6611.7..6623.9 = 7.19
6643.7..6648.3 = 7.33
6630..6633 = 8.2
